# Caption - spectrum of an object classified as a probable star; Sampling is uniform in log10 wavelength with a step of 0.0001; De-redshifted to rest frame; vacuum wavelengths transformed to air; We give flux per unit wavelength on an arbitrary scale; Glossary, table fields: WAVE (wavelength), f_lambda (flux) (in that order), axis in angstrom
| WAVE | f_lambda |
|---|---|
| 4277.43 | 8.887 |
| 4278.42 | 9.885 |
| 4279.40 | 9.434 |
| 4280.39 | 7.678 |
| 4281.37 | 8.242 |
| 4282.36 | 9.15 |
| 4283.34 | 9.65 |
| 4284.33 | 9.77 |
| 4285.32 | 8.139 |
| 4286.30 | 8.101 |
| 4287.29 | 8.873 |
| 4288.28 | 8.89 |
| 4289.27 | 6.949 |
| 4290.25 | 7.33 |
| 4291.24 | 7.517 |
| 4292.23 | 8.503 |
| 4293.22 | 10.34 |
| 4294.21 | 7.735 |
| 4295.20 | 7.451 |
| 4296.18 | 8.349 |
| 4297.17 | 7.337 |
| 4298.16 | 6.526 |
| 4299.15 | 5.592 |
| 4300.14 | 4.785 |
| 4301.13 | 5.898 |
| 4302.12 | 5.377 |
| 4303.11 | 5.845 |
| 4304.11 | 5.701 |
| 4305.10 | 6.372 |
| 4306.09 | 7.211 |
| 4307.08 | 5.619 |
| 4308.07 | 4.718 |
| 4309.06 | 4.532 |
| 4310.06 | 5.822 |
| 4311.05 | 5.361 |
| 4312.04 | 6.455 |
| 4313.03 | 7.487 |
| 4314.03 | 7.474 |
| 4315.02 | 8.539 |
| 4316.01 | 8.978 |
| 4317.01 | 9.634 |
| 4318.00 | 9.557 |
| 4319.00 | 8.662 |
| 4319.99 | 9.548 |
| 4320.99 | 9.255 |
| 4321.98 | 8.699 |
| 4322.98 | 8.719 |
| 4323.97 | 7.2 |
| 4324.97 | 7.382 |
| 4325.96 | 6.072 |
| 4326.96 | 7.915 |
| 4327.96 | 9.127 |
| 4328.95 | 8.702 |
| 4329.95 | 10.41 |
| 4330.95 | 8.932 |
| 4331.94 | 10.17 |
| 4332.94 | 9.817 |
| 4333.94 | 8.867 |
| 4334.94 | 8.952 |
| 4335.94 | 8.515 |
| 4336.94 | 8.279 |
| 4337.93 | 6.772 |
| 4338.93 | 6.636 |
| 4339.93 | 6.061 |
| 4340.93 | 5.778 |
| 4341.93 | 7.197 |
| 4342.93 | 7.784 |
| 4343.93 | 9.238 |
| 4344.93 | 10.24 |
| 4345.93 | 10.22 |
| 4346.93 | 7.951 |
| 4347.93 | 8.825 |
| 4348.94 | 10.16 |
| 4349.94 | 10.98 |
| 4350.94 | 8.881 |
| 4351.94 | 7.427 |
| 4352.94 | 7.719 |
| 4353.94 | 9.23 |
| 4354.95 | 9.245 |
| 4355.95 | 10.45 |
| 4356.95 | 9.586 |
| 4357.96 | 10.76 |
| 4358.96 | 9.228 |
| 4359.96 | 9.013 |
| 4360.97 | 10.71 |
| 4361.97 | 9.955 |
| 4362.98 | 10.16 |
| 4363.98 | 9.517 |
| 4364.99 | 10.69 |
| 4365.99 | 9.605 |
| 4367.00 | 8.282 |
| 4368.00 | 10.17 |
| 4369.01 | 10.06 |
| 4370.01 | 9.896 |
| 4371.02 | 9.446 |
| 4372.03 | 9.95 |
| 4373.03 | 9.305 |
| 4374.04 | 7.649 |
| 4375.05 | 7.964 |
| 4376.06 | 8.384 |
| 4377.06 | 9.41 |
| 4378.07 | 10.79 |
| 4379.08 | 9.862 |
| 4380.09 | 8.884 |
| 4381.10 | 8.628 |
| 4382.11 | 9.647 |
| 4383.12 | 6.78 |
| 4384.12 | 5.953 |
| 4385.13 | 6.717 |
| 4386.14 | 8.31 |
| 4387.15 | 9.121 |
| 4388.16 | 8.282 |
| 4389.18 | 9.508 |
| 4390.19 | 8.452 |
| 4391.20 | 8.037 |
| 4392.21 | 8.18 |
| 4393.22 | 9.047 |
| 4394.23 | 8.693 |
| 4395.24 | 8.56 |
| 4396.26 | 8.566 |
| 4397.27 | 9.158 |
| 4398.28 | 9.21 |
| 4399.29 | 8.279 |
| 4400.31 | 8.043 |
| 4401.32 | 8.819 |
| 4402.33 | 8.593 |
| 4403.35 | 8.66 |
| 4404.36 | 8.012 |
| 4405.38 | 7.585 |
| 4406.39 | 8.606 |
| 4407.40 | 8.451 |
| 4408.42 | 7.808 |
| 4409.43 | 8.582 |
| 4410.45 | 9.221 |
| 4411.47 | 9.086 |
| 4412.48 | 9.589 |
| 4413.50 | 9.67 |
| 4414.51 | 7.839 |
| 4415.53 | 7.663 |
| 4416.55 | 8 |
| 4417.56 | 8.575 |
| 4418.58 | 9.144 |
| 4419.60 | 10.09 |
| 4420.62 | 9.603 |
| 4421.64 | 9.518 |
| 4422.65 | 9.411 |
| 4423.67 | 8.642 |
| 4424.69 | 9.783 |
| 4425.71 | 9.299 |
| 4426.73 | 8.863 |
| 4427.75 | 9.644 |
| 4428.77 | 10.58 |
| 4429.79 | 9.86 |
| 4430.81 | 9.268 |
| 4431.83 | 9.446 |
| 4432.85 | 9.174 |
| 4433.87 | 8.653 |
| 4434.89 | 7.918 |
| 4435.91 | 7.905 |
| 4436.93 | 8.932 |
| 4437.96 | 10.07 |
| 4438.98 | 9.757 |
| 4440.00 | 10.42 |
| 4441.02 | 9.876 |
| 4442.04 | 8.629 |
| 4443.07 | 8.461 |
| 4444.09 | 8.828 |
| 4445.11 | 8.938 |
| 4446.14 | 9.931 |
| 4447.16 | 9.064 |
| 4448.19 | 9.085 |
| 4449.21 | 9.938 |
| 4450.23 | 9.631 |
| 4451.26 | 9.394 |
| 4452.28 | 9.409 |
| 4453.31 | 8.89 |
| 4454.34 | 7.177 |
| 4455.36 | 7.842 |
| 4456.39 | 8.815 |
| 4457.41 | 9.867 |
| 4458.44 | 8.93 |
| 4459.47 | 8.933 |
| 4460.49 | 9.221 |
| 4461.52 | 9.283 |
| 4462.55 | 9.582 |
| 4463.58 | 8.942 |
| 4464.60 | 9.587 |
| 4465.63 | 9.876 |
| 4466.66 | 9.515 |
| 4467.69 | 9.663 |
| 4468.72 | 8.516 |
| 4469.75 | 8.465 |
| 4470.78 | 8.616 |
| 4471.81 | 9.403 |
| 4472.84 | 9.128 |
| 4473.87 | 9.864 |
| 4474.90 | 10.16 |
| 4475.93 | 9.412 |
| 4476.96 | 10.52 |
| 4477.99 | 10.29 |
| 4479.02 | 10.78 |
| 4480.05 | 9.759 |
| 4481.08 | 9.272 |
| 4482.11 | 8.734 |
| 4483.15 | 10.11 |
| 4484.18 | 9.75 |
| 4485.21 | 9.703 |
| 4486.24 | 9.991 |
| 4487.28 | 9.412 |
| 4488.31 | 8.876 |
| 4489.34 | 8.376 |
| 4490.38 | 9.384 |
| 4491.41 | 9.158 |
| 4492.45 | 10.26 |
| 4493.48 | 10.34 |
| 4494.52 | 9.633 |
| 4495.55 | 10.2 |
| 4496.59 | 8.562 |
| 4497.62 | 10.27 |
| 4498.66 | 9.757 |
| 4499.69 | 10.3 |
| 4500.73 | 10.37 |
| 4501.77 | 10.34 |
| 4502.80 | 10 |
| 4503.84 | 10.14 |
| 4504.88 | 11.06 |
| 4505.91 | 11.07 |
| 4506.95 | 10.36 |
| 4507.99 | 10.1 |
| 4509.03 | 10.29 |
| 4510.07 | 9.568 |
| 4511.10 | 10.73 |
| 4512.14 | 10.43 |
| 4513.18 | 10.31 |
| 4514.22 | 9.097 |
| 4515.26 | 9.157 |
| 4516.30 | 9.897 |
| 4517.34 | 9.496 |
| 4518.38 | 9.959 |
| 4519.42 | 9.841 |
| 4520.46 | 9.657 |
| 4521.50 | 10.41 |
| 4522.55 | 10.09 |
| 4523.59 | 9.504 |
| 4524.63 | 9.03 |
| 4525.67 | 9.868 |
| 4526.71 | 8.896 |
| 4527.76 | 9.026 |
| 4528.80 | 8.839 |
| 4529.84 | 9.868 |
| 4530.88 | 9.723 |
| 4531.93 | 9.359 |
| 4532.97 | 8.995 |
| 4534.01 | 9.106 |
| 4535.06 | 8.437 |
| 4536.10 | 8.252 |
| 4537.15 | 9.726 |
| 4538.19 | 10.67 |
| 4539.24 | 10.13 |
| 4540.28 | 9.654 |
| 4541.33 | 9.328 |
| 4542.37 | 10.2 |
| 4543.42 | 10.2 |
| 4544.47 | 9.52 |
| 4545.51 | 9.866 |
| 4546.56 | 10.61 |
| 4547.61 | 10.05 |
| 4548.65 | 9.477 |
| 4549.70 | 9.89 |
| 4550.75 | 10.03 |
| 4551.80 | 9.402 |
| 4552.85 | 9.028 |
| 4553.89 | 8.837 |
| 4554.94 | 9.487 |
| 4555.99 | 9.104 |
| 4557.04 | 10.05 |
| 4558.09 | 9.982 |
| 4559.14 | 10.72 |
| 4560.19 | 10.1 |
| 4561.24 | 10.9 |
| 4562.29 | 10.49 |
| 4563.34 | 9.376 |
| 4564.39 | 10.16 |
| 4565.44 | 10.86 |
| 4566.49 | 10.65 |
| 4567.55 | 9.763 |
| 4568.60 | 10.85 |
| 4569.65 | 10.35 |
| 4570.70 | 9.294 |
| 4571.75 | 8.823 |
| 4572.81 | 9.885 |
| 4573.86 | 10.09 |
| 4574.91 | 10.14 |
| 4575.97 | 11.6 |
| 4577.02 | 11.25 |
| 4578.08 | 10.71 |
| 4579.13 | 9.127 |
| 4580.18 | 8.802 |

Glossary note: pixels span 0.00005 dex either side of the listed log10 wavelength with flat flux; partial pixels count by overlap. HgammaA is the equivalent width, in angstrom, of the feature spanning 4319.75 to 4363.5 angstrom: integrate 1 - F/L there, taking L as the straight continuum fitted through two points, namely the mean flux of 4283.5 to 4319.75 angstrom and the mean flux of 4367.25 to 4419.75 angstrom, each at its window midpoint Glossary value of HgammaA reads -4.83 angstrom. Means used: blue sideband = 7.3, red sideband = 8.7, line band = 8.79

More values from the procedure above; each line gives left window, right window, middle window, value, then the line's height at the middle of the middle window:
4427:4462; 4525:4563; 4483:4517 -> -1.7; 9.44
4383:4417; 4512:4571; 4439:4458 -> -0.6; 8.87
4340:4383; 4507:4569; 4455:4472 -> 0.7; 9.54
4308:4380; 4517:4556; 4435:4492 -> -0.3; 9.25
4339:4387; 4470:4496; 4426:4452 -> 0.3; 9.39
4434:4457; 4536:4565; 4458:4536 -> -1.7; 9.44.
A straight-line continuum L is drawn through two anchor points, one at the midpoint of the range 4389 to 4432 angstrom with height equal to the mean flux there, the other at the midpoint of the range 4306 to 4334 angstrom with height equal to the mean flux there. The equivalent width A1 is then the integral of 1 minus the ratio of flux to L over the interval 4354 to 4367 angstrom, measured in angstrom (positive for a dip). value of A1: -2.26 angstrom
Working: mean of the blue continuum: 7.96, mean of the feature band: 9.82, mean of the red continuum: 8.87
